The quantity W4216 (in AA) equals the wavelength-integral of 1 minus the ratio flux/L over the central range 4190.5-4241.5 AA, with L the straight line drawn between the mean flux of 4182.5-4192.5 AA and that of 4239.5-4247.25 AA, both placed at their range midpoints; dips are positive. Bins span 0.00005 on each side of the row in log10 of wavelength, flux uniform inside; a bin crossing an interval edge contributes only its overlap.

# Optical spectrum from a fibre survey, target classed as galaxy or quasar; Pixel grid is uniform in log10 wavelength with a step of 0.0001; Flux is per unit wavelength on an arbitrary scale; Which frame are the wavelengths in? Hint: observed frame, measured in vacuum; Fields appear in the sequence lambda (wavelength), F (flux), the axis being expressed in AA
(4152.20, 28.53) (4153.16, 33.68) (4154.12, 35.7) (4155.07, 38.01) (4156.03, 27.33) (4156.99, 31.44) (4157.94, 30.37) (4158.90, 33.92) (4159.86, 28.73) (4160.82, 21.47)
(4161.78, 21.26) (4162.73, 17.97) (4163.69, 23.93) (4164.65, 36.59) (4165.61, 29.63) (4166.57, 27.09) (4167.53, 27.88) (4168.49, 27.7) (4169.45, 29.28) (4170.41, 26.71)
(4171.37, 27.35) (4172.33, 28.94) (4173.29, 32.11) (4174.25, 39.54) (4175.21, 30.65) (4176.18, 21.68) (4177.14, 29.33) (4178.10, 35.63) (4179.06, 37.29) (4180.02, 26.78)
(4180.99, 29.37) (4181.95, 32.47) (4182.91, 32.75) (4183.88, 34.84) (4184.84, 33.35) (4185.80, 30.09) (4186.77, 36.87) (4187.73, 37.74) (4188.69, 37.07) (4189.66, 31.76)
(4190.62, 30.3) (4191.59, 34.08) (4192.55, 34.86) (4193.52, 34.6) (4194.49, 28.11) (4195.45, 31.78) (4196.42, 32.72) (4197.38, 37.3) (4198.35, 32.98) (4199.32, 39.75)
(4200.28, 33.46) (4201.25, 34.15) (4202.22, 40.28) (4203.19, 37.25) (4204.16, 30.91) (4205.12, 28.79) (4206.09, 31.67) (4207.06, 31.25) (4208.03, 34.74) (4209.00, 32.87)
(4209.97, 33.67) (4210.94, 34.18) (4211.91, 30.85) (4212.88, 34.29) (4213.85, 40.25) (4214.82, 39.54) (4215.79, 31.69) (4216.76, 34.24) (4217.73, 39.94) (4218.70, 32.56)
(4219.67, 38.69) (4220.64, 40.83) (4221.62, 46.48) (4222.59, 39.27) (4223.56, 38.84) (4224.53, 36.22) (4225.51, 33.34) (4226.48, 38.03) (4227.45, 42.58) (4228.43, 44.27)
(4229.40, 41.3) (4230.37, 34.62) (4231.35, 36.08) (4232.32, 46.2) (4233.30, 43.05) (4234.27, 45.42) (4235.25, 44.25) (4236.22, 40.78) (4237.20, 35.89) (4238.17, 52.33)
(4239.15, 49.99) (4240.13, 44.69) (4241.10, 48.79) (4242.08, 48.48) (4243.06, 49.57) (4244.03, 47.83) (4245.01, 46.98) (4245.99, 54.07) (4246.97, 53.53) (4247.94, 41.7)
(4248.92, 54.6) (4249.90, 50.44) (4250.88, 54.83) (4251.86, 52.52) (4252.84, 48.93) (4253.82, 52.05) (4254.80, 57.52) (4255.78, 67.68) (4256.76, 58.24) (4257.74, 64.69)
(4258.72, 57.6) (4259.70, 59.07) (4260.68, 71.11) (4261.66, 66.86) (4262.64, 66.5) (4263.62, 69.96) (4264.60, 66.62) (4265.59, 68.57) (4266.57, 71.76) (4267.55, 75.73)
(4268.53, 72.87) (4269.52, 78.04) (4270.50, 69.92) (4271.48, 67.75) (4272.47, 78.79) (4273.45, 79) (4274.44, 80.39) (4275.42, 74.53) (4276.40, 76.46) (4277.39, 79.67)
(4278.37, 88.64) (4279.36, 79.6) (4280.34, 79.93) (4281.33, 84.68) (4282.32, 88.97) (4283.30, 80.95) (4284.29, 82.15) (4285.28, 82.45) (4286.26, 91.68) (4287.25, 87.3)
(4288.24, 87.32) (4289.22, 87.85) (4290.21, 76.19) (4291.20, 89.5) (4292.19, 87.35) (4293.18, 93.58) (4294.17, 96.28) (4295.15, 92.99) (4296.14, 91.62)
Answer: 5.1 AA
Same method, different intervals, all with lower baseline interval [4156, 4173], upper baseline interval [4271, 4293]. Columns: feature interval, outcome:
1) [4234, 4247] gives 3.3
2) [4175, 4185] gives 1.1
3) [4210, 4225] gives 4.4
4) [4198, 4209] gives 2.8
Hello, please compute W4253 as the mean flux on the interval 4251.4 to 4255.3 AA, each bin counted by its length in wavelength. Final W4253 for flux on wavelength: 52.8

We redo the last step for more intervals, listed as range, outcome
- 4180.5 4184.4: 32.3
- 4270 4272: 69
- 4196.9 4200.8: 35.9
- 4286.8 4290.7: 84.7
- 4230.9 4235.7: 43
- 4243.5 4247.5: 50.6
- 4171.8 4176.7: 30.5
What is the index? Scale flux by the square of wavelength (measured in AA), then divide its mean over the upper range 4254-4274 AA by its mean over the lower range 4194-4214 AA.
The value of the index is 2.08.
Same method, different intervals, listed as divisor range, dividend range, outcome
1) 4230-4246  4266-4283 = 1.76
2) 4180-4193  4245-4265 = 1.81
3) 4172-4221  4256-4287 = 2.29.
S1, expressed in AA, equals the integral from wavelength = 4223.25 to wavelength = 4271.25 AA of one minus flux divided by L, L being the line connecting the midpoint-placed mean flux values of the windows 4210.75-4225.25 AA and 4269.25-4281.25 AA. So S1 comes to 4.3 AA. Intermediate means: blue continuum 37.2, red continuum 78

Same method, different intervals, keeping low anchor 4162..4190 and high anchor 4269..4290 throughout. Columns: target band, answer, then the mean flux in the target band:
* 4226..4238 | 3.45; 41.4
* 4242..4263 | 3.83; 55.8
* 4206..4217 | 3.17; 34.2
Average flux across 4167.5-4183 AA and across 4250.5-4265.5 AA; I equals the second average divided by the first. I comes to 2.02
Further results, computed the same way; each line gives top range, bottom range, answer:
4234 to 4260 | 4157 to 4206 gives 1.63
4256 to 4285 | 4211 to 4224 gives 1.97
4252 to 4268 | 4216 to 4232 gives 1.65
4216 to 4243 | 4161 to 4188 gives 1.38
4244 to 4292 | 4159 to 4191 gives 2.33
